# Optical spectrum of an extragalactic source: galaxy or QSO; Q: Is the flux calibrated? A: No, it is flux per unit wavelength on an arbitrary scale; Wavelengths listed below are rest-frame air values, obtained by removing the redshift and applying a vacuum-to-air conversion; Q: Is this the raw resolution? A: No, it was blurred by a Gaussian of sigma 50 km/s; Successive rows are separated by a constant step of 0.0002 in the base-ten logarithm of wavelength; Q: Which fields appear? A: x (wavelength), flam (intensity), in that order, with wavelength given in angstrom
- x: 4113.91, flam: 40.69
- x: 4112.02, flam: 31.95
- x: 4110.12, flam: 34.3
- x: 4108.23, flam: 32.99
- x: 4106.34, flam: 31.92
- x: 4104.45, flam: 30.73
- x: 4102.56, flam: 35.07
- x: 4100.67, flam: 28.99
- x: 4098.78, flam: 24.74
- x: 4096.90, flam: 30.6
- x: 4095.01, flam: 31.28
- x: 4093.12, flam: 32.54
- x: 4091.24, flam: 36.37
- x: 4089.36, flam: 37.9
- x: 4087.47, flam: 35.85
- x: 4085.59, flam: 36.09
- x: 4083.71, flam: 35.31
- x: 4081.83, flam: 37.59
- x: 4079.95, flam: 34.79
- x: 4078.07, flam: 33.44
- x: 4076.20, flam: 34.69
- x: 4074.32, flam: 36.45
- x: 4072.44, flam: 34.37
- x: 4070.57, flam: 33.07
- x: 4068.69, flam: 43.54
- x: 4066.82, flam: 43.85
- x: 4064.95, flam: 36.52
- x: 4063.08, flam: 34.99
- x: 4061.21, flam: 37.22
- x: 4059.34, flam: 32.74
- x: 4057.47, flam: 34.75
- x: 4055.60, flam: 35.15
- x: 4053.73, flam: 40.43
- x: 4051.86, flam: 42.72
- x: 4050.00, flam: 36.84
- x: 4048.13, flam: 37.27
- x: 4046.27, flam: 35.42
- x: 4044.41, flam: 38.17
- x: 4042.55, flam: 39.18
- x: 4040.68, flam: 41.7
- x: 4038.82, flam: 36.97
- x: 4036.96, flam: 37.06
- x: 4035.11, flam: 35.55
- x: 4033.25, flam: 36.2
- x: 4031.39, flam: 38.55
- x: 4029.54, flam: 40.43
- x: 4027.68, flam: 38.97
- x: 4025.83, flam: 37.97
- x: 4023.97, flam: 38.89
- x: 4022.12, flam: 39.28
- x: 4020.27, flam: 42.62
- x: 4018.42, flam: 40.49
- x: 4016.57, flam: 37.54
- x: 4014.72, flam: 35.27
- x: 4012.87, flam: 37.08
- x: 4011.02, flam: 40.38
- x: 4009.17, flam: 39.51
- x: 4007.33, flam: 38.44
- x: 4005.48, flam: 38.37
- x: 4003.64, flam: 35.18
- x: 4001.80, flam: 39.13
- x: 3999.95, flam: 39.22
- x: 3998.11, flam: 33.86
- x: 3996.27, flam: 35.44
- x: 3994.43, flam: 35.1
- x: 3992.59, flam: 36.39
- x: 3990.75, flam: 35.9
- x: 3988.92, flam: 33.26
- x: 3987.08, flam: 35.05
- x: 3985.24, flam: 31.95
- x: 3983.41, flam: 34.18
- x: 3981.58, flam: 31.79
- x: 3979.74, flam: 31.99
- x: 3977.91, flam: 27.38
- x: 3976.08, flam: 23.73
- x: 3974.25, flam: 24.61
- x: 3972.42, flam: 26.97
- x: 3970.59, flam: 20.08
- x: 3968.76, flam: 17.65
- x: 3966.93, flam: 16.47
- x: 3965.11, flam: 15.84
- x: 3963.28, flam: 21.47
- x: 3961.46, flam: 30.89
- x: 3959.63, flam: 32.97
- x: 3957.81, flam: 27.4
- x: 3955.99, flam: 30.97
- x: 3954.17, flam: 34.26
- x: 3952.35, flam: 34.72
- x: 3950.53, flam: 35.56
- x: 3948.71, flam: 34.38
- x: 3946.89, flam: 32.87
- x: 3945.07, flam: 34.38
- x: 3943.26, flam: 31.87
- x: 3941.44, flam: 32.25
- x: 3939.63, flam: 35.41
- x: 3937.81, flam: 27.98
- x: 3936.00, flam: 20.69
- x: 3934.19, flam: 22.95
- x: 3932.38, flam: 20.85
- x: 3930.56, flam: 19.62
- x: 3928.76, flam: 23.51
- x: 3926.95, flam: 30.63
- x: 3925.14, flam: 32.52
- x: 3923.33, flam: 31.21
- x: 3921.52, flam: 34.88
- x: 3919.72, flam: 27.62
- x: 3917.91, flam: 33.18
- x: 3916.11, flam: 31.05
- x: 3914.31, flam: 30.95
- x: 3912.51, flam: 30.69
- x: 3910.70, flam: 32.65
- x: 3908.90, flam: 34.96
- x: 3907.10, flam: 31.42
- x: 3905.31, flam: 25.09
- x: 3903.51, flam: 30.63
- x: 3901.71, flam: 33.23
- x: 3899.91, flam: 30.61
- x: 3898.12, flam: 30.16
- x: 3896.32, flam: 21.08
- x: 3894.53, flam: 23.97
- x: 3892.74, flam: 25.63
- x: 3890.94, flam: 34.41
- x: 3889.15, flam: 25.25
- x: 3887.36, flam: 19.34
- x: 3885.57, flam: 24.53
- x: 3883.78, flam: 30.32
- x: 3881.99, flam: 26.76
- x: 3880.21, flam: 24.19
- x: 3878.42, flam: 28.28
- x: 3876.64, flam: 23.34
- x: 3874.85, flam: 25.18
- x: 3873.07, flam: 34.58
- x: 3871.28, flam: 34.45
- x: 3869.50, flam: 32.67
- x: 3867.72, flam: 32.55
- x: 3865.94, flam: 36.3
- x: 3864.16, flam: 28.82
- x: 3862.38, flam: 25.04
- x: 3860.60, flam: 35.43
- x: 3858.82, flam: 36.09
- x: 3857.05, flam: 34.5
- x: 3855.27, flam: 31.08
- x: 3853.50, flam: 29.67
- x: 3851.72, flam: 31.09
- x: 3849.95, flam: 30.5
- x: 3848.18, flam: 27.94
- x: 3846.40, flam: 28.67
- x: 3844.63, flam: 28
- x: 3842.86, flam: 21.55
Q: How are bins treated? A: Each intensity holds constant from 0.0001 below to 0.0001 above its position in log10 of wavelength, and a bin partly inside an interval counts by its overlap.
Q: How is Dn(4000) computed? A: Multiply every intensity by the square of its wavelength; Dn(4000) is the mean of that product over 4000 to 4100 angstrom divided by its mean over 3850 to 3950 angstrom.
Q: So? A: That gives 1.35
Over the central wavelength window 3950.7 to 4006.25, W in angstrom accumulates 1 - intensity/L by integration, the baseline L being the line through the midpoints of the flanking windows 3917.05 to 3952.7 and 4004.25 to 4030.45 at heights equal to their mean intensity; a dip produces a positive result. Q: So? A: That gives 6.8 angstrom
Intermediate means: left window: 29.8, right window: 38.9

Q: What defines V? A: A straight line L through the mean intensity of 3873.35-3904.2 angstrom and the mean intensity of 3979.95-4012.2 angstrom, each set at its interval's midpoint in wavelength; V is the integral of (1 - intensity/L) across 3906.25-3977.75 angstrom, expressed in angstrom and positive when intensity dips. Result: 6.3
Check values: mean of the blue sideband 27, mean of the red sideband 36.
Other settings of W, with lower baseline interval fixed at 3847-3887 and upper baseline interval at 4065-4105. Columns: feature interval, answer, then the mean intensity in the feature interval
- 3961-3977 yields 5.2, 21.7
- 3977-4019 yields -3.7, 35.7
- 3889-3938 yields 3.9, 28.5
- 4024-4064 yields -4.4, 37.6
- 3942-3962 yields -0.6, 32.8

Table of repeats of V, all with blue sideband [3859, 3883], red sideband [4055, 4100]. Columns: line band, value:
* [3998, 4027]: -4.28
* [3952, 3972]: 4.19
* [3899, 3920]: -0.10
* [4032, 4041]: -0.83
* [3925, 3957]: 2.10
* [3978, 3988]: 0.08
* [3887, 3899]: 1.80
